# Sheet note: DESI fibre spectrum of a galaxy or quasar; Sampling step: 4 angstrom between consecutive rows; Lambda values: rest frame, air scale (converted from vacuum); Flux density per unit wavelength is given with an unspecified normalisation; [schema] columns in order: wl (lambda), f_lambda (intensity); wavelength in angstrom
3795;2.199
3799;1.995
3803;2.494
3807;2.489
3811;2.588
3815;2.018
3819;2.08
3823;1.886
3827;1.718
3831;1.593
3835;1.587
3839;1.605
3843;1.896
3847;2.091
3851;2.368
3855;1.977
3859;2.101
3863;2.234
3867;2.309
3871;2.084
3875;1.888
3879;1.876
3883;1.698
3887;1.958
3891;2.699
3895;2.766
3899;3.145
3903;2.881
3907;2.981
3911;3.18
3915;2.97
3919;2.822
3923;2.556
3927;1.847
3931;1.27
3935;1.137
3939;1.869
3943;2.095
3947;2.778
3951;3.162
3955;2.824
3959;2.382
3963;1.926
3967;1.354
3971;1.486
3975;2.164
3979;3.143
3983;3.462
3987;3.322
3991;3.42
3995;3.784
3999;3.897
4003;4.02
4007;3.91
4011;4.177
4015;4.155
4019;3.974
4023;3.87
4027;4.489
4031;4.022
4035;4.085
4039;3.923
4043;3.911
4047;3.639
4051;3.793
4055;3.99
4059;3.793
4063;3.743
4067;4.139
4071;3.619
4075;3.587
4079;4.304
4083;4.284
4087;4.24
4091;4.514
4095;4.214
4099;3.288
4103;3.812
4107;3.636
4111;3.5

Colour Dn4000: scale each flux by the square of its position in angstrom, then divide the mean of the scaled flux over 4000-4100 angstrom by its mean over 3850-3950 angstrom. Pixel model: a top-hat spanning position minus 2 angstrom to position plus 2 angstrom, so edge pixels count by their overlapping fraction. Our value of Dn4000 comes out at 1.9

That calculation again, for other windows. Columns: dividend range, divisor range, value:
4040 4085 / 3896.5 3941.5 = 1.73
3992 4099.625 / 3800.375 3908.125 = 2.01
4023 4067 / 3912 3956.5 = 1.80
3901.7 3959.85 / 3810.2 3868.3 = 1.29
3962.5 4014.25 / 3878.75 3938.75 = 1.37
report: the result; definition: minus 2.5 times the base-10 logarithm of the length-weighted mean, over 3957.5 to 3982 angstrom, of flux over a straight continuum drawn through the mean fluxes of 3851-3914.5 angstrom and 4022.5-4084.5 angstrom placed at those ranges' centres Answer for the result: 0.44 mag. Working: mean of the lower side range 2.4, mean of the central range 2.13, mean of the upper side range 3.95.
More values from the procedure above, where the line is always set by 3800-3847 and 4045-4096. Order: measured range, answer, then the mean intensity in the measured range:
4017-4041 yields -0.116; 4.06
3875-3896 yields 0.170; 2.14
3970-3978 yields 0.498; 2.03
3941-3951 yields 0.159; 2.58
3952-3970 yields 0.398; 2.14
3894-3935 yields 0.059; 2.57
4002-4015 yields -0.164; 4.06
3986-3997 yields -0.055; 3.53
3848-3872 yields 0.055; 2.18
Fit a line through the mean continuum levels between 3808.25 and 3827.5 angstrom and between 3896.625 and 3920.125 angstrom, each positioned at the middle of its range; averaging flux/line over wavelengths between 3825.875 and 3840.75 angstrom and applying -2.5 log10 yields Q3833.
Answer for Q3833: 0.36 mag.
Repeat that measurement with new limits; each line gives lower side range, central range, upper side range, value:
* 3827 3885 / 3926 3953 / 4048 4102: 0.321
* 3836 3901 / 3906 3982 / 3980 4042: 0.292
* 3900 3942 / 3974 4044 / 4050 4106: -0.162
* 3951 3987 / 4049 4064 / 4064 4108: -0.074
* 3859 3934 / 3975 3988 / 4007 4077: 0.053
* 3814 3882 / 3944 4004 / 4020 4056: 0.165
